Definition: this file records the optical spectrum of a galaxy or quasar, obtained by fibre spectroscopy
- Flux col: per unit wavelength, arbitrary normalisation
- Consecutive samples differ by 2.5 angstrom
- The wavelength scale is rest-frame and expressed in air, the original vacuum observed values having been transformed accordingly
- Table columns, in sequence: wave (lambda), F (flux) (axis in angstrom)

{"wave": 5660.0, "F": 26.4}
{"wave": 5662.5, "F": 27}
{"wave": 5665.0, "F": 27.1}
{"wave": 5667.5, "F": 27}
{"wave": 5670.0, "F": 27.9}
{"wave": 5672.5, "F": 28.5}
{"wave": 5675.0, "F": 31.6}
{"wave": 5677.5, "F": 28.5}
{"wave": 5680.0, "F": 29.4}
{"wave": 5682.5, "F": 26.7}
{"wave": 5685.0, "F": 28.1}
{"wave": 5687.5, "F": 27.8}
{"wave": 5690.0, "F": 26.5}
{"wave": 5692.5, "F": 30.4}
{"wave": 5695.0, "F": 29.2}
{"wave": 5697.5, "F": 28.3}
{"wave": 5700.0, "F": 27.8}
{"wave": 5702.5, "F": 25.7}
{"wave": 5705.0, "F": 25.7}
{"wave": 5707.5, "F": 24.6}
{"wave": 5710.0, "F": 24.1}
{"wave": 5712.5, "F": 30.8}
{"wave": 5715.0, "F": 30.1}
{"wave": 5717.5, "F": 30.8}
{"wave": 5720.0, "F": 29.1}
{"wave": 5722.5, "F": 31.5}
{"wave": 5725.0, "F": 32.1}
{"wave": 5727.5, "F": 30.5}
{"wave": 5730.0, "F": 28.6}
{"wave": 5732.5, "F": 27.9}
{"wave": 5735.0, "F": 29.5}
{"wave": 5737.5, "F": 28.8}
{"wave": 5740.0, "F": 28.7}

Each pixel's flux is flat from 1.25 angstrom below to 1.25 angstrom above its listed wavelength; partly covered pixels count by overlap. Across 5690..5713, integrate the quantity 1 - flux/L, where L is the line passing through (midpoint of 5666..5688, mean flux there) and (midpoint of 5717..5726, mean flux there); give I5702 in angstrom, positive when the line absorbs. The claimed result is 1.9 angstrom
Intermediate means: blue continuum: 28.4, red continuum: 30.8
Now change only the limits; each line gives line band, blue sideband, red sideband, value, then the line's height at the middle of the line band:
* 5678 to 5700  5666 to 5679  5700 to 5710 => -1.0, 27.1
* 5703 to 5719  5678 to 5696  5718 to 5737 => 0.9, 29.2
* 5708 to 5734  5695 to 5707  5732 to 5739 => -1.3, 28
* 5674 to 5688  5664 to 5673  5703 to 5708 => -1.0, 26.8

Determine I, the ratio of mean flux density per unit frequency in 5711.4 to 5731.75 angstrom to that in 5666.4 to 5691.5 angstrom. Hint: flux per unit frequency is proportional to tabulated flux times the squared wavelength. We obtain 1.09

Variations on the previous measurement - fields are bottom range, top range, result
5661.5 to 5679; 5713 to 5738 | 1.08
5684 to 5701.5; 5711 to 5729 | 1.09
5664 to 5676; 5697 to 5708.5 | 0.94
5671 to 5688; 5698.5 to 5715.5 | 0.95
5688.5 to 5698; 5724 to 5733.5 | 1.05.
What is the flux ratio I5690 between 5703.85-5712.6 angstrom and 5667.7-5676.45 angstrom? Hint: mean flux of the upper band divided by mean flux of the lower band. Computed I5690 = 0.89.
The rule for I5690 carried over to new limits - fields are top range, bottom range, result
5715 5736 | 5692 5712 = 1.11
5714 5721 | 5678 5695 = 1.06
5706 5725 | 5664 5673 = 1.05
